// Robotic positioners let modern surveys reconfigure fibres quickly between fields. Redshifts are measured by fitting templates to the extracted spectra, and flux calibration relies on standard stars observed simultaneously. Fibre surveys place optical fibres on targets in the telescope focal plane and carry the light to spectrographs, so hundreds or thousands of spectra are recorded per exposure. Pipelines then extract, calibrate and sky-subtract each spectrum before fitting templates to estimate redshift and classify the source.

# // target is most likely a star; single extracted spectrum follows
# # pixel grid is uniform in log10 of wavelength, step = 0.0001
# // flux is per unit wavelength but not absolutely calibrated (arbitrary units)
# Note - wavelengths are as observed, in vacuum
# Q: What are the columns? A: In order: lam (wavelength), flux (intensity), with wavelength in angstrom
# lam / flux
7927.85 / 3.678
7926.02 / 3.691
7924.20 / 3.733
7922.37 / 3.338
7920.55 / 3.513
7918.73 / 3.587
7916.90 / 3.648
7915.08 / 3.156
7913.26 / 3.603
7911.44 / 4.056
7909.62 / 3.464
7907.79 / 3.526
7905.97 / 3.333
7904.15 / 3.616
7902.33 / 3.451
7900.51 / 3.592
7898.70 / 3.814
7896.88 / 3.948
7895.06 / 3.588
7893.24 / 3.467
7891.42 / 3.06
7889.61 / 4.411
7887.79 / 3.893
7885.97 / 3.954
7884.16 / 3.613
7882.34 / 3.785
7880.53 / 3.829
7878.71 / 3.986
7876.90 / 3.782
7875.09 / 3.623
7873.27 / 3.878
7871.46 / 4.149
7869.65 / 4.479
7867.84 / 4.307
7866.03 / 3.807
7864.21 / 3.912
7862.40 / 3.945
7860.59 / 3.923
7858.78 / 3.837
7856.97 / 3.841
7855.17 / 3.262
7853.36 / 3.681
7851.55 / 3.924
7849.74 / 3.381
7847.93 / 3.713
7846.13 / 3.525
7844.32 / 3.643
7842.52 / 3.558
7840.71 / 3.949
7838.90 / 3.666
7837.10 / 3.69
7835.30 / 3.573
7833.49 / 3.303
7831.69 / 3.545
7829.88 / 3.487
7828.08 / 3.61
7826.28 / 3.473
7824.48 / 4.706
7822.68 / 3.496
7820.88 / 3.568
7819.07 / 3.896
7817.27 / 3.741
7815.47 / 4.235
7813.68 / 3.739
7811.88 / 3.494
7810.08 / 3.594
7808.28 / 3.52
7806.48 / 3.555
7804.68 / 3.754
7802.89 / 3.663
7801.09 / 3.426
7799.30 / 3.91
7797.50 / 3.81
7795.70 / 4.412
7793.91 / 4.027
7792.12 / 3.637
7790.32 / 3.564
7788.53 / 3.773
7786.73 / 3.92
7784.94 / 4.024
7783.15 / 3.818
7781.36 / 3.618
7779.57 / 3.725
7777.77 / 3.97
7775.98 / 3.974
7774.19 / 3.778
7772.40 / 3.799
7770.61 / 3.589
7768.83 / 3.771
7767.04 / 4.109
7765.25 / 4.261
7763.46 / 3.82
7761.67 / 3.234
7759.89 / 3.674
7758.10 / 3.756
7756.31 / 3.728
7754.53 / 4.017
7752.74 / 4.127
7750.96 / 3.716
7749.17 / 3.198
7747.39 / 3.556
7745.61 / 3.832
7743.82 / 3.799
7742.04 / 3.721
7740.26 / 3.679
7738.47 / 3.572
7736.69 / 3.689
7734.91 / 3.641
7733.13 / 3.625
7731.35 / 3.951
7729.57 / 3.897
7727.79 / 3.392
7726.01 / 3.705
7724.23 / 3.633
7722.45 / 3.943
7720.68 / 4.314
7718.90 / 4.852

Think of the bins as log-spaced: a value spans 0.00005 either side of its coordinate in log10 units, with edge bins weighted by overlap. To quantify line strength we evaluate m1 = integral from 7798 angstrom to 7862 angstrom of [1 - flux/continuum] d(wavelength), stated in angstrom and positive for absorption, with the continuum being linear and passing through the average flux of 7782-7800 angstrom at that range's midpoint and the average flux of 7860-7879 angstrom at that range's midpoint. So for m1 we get 4.0 angstrom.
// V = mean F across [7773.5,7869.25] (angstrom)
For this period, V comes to 3.76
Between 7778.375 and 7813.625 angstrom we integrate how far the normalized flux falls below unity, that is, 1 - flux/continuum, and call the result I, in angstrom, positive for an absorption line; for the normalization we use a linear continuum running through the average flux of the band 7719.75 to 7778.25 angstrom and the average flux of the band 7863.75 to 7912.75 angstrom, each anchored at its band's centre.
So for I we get 0.2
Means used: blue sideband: 3.77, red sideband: 3.79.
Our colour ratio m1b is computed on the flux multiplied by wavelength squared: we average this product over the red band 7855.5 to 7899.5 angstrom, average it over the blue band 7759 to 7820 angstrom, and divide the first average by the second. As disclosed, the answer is 1.0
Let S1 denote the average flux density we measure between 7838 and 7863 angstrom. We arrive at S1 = 3.7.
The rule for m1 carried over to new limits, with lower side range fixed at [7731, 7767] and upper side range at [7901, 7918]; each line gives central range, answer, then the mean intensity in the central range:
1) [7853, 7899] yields -3.33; 3.84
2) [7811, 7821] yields -0.39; 3.8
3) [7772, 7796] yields -1.01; 3.85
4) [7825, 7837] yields 0.28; 3.55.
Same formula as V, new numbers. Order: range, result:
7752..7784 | 3.82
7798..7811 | 3.64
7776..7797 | 3.87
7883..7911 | 3.66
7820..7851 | 3.64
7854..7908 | 3.79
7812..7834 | 3.73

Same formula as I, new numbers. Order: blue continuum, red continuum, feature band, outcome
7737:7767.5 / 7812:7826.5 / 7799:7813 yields 0.8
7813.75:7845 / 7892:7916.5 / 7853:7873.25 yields -1.5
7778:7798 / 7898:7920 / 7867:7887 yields -1.6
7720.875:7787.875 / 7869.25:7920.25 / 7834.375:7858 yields 0.5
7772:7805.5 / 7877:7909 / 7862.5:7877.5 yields -1.1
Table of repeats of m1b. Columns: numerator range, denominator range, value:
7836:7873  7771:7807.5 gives 1.02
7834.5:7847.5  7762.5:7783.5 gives 0.97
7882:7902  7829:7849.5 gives 1.05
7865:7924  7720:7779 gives 1.03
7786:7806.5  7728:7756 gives 1.03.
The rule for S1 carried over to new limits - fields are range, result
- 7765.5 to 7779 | 3.87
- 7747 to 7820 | 3.78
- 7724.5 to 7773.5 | 3.73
